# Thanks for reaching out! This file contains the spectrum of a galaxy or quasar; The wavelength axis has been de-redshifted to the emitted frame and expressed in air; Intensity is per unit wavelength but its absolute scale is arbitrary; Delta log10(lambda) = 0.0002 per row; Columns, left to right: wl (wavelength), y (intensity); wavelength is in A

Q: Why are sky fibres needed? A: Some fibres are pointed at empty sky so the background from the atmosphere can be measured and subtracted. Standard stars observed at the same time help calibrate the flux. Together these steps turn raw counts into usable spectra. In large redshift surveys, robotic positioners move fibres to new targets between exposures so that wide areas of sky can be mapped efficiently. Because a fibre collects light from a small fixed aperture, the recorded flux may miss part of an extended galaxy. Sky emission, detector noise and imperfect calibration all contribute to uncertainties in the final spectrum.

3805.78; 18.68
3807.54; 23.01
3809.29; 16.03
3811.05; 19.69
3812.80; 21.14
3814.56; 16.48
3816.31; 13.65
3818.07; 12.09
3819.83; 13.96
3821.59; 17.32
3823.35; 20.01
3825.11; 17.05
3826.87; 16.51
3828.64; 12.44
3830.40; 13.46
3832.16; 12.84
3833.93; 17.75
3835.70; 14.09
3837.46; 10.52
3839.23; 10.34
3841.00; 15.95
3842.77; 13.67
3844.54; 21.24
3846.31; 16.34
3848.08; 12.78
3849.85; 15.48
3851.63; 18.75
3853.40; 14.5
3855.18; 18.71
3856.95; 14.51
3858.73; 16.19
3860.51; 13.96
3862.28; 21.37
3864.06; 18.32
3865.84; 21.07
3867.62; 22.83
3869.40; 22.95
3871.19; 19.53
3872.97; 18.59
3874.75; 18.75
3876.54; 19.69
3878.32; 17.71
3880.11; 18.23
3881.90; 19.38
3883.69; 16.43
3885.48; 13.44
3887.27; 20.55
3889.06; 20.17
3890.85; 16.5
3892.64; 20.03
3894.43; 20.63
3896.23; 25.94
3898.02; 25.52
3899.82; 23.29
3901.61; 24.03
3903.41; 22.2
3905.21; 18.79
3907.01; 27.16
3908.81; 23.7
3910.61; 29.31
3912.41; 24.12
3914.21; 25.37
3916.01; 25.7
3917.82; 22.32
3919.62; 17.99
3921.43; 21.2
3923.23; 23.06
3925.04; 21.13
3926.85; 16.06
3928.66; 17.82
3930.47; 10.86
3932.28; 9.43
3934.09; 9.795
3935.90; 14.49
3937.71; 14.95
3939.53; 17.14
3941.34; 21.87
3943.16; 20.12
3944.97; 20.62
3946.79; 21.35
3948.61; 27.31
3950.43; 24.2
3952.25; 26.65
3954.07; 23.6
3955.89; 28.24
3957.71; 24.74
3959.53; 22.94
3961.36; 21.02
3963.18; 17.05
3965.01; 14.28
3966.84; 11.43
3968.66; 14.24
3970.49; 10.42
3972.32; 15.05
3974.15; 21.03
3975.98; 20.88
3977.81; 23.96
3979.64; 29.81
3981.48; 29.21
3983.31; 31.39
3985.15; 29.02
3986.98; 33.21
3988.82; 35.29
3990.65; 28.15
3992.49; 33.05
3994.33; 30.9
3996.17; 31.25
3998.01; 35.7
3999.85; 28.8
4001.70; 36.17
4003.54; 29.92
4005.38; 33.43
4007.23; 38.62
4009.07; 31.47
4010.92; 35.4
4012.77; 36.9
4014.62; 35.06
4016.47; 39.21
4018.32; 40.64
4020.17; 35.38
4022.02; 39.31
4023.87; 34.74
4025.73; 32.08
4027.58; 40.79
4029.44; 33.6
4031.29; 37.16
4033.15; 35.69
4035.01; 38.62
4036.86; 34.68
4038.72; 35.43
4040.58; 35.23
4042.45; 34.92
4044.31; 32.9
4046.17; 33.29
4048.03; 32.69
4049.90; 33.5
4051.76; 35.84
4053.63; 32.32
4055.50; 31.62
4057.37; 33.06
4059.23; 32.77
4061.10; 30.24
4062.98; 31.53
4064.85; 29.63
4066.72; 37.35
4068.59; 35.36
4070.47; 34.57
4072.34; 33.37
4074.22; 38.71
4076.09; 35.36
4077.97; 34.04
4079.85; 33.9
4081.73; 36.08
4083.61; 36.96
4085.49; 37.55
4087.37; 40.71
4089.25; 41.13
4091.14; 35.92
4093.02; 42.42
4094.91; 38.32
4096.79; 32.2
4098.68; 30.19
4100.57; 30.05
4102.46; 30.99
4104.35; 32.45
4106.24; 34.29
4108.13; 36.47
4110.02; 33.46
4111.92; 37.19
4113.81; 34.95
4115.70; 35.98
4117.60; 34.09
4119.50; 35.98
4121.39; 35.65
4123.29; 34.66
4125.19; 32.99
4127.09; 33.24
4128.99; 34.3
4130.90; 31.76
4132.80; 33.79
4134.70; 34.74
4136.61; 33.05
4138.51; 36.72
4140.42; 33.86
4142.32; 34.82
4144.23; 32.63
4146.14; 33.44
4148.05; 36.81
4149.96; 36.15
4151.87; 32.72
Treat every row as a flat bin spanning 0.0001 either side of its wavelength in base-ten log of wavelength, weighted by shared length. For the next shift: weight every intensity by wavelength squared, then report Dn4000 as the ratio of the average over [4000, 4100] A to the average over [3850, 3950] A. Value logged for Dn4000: 1.92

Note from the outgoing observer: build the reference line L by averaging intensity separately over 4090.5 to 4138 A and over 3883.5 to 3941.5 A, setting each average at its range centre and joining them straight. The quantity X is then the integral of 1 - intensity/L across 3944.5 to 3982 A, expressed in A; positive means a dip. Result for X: 3.7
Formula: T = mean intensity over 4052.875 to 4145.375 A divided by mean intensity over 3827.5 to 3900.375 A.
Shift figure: 1.96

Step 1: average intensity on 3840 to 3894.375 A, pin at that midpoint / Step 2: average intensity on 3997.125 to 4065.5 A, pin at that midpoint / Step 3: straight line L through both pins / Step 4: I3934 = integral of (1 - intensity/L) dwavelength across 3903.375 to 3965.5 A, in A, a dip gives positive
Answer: 9.6 A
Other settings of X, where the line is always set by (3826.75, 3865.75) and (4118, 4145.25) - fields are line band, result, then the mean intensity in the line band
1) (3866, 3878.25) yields -2.2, 20.3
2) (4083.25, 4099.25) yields -3.0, 37.4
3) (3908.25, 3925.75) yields -2.9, 23.4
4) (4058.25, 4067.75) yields -0.9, 32.4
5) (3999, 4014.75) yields -4.8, 33.9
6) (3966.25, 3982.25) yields 2.9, 19.6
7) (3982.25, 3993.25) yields -3.0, 31.7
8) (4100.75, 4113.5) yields -0.5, 33.9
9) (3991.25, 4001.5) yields -2.7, 32.1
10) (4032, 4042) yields -2.8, 35.9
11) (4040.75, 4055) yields -2.5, 33.6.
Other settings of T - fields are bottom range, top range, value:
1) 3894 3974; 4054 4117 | 1.71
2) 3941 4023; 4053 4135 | 1.25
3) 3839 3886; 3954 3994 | 1.35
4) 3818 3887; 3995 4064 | 2.07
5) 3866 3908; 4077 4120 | 1.72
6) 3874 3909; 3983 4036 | 1.68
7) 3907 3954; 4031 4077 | 1.67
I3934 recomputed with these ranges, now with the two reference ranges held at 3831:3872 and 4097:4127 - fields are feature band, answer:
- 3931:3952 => 3.96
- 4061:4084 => -2.34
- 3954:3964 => 0.34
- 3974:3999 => -4.02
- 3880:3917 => -4.06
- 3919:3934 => 3.33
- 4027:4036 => -2.66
